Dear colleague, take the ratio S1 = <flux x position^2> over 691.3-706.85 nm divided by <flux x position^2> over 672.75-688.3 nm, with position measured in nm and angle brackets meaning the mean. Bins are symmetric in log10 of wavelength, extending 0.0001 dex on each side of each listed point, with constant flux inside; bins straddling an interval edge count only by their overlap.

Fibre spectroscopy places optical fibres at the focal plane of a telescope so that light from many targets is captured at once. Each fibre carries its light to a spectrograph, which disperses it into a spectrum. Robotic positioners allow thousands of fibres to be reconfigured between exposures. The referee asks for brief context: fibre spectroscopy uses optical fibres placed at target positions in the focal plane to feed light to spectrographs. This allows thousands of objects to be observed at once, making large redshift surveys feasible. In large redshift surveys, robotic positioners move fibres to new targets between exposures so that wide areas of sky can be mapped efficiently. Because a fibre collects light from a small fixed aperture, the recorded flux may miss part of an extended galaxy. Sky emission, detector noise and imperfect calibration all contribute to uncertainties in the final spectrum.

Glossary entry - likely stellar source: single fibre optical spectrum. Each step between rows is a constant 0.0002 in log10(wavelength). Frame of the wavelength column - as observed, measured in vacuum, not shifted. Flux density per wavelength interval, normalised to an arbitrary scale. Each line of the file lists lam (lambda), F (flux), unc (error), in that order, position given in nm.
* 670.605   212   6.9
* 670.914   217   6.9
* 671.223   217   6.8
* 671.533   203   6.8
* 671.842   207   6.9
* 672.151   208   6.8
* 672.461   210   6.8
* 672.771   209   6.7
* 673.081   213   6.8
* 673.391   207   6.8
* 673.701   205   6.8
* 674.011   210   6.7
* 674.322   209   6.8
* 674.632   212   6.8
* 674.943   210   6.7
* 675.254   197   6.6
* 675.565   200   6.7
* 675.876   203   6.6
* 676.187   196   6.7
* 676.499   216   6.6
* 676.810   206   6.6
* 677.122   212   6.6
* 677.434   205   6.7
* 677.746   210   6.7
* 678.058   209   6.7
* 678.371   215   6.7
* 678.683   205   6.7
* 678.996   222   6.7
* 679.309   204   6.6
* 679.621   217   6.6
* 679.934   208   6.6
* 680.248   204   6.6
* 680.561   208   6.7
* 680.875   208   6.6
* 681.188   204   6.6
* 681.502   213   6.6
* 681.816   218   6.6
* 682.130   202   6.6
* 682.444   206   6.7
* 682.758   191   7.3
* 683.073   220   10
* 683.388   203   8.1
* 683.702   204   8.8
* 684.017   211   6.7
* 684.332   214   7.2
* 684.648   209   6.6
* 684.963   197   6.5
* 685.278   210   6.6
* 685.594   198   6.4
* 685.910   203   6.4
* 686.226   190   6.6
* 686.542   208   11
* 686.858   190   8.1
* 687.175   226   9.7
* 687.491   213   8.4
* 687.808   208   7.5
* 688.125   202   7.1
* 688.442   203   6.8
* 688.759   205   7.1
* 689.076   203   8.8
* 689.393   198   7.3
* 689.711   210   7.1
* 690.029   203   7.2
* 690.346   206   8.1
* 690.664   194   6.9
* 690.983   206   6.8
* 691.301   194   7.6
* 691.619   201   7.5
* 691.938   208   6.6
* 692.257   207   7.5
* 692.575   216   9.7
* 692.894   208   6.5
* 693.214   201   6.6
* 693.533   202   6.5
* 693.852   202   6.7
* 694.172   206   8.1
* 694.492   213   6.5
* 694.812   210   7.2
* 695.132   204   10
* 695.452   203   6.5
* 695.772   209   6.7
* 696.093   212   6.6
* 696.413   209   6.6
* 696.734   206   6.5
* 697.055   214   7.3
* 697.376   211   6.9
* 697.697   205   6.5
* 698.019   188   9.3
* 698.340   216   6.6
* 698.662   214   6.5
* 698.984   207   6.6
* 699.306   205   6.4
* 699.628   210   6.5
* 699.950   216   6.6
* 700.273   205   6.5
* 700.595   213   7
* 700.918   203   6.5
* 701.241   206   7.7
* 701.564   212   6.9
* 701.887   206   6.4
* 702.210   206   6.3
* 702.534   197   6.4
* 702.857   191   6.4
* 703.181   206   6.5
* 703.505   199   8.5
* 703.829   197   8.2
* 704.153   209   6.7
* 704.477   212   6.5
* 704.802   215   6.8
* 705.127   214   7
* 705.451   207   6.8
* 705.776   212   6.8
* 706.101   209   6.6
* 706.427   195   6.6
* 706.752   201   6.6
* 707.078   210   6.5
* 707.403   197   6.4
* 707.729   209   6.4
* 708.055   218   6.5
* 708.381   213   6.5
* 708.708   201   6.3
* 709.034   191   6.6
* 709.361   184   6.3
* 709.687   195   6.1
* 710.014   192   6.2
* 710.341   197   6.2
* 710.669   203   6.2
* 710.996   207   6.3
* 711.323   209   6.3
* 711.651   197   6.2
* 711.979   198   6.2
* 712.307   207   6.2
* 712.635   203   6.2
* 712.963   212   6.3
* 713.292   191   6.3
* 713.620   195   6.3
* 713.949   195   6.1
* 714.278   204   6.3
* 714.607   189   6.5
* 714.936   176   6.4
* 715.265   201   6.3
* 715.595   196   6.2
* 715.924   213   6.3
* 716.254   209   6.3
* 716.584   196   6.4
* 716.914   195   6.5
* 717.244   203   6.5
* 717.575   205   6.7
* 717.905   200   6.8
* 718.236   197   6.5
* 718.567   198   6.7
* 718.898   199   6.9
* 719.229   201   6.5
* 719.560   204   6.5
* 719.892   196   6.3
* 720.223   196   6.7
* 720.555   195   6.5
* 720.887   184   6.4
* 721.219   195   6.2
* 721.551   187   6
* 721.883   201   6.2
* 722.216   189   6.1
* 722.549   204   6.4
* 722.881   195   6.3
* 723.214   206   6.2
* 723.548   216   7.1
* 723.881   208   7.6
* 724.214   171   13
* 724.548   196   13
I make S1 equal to 1.05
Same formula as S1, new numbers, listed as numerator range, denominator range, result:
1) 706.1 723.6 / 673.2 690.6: 1.06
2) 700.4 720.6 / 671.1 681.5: 1.07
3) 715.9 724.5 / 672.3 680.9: 1.08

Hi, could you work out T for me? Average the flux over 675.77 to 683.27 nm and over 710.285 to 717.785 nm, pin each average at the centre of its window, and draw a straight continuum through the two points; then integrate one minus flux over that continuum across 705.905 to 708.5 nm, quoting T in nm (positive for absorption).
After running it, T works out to -0.06 nm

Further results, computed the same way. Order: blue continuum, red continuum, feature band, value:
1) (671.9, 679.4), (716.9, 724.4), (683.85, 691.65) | 0.043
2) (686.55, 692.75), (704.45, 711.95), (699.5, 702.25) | -0.061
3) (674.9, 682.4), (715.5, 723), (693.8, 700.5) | -0.148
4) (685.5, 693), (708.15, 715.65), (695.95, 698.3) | -0.055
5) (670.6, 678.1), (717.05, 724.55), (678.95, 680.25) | -0.025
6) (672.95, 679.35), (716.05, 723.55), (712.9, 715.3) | 0.064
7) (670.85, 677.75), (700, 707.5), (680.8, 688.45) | 0.033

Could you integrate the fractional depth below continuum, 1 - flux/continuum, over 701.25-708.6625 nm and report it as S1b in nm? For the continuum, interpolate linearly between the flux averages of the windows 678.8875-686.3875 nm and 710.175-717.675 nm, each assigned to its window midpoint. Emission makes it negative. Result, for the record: -0.15 nm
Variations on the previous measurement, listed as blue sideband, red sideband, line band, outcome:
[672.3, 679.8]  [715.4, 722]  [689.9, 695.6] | 0.00 nm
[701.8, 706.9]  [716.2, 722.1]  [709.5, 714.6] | 0.03 nm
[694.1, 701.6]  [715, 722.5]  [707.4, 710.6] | 0.04 nm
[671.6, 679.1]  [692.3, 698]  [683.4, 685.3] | 0.01 nm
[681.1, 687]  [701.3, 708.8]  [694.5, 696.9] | -0.03 nm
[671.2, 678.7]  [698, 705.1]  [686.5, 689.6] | 0.02 nm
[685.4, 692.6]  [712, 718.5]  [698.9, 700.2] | -0.05 nm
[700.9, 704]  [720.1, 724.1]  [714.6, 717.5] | 0.01 nm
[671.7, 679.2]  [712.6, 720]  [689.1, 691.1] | 0.02 nm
